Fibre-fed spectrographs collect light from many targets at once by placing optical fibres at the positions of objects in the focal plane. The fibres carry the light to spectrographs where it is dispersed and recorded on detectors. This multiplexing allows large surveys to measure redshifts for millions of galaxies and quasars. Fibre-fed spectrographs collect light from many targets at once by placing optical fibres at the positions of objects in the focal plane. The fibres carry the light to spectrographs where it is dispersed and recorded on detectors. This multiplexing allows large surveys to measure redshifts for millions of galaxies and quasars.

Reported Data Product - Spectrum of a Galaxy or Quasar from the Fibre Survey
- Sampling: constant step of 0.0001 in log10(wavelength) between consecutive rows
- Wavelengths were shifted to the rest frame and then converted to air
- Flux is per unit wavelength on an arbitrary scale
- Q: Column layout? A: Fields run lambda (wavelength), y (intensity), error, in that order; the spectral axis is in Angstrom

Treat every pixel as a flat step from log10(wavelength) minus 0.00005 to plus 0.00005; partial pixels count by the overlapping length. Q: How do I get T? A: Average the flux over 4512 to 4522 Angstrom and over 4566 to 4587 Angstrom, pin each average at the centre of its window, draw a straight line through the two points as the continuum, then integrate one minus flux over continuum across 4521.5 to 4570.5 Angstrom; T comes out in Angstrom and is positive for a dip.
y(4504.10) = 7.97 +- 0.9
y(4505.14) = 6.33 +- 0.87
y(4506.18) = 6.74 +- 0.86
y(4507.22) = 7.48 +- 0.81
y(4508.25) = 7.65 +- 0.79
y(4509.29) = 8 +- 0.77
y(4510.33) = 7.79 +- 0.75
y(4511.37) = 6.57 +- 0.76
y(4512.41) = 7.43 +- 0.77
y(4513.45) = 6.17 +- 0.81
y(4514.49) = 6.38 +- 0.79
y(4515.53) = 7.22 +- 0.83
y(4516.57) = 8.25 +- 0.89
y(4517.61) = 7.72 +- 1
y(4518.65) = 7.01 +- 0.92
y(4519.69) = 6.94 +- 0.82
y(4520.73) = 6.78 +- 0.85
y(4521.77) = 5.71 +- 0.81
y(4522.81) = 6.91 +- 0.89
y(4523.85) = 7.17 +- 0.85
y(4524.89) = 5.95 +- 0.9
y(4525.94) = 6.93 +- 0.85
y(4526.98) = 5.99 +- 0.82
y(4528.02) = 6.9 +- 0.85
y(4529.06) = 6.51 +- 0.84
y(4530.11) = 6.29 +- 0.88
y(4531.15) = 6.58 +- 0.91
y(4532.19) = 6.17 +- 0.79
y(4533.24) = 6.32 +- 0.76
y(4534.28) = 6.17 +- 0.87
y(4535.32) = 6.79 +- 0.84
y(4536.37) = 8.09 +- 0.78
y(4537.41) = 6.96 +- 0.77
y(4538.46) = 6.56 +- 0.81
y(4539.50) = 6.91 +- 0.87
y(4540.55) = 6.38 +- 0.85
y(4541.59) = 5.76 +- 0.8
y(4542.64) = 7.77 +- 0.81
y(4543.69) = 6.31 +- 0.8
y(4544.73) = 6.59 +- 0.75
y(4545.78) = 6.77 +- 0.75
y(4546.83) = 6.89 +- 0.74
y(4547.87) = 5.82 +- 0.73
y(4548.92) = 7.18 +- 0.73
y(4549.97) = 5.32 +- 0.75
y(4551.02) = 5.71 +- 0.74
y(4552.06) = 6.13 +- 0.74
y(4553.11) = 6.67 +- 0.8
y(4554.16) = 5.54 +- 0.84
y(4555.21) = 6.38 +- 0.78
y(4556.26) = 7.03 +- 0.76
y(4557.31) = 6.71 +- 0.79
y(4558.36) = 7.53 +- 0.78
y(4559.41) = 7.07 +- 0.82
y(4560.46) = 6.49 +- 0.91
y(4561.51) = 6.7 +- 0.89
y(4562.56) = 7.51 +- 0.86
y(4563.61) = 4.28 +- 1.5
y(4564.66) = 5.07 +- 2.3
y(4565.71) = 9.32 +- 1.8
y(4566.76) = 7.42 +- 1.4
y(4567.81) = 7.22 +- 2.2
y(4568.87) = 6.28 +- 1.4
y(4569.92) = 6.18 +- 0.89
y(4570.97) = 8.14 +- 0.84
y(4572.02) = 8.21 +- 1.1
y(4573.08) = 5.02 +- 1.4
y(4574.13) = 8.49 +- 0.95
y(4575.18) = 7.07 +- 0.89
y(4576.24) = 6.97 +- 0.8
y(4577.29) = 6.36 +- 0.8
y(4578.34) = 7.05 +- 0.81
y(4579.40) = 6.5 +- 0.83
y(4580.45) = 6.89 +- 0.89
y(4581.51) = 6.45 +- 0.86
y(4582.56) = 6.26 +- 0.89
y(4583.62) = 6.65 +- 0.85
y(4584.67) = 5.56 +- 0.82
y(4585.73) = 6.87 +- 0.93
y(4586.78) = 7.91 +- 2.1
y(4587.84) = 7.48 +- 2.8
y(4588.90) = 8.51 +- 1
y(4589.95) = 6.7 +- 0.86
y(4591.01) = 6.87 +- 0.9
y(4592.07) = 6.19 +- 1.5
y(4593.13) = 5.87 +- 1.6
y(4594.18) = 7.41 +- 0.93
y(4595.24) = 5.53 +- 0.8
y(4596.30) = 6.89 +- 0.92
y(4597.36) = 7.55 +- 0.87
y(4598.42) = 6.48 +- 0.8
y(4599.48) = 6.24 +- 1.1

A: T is 2.6 Angstrom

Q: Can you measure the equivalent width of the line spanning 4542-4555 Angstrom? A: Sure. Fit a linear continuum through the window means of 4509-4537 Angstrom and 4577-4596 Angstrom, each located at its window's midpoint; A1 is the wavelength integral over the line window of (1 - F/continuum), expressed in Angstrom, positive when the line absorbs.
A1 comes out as 0.8 Angstrom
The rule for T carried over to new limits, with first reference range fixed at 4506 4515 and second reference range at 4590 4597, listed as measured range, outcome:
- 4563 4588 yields -0.7 Angstrom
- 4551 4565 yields 0.8 Angstrom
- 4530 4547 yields 0.6 Angstrom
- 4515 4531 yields 0.5 Angstrom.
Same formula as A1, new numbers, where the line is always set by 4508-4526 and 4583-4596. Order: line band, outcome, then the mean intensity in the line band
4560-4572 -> 0.0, 6.85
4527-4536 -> 0.7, 6.47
